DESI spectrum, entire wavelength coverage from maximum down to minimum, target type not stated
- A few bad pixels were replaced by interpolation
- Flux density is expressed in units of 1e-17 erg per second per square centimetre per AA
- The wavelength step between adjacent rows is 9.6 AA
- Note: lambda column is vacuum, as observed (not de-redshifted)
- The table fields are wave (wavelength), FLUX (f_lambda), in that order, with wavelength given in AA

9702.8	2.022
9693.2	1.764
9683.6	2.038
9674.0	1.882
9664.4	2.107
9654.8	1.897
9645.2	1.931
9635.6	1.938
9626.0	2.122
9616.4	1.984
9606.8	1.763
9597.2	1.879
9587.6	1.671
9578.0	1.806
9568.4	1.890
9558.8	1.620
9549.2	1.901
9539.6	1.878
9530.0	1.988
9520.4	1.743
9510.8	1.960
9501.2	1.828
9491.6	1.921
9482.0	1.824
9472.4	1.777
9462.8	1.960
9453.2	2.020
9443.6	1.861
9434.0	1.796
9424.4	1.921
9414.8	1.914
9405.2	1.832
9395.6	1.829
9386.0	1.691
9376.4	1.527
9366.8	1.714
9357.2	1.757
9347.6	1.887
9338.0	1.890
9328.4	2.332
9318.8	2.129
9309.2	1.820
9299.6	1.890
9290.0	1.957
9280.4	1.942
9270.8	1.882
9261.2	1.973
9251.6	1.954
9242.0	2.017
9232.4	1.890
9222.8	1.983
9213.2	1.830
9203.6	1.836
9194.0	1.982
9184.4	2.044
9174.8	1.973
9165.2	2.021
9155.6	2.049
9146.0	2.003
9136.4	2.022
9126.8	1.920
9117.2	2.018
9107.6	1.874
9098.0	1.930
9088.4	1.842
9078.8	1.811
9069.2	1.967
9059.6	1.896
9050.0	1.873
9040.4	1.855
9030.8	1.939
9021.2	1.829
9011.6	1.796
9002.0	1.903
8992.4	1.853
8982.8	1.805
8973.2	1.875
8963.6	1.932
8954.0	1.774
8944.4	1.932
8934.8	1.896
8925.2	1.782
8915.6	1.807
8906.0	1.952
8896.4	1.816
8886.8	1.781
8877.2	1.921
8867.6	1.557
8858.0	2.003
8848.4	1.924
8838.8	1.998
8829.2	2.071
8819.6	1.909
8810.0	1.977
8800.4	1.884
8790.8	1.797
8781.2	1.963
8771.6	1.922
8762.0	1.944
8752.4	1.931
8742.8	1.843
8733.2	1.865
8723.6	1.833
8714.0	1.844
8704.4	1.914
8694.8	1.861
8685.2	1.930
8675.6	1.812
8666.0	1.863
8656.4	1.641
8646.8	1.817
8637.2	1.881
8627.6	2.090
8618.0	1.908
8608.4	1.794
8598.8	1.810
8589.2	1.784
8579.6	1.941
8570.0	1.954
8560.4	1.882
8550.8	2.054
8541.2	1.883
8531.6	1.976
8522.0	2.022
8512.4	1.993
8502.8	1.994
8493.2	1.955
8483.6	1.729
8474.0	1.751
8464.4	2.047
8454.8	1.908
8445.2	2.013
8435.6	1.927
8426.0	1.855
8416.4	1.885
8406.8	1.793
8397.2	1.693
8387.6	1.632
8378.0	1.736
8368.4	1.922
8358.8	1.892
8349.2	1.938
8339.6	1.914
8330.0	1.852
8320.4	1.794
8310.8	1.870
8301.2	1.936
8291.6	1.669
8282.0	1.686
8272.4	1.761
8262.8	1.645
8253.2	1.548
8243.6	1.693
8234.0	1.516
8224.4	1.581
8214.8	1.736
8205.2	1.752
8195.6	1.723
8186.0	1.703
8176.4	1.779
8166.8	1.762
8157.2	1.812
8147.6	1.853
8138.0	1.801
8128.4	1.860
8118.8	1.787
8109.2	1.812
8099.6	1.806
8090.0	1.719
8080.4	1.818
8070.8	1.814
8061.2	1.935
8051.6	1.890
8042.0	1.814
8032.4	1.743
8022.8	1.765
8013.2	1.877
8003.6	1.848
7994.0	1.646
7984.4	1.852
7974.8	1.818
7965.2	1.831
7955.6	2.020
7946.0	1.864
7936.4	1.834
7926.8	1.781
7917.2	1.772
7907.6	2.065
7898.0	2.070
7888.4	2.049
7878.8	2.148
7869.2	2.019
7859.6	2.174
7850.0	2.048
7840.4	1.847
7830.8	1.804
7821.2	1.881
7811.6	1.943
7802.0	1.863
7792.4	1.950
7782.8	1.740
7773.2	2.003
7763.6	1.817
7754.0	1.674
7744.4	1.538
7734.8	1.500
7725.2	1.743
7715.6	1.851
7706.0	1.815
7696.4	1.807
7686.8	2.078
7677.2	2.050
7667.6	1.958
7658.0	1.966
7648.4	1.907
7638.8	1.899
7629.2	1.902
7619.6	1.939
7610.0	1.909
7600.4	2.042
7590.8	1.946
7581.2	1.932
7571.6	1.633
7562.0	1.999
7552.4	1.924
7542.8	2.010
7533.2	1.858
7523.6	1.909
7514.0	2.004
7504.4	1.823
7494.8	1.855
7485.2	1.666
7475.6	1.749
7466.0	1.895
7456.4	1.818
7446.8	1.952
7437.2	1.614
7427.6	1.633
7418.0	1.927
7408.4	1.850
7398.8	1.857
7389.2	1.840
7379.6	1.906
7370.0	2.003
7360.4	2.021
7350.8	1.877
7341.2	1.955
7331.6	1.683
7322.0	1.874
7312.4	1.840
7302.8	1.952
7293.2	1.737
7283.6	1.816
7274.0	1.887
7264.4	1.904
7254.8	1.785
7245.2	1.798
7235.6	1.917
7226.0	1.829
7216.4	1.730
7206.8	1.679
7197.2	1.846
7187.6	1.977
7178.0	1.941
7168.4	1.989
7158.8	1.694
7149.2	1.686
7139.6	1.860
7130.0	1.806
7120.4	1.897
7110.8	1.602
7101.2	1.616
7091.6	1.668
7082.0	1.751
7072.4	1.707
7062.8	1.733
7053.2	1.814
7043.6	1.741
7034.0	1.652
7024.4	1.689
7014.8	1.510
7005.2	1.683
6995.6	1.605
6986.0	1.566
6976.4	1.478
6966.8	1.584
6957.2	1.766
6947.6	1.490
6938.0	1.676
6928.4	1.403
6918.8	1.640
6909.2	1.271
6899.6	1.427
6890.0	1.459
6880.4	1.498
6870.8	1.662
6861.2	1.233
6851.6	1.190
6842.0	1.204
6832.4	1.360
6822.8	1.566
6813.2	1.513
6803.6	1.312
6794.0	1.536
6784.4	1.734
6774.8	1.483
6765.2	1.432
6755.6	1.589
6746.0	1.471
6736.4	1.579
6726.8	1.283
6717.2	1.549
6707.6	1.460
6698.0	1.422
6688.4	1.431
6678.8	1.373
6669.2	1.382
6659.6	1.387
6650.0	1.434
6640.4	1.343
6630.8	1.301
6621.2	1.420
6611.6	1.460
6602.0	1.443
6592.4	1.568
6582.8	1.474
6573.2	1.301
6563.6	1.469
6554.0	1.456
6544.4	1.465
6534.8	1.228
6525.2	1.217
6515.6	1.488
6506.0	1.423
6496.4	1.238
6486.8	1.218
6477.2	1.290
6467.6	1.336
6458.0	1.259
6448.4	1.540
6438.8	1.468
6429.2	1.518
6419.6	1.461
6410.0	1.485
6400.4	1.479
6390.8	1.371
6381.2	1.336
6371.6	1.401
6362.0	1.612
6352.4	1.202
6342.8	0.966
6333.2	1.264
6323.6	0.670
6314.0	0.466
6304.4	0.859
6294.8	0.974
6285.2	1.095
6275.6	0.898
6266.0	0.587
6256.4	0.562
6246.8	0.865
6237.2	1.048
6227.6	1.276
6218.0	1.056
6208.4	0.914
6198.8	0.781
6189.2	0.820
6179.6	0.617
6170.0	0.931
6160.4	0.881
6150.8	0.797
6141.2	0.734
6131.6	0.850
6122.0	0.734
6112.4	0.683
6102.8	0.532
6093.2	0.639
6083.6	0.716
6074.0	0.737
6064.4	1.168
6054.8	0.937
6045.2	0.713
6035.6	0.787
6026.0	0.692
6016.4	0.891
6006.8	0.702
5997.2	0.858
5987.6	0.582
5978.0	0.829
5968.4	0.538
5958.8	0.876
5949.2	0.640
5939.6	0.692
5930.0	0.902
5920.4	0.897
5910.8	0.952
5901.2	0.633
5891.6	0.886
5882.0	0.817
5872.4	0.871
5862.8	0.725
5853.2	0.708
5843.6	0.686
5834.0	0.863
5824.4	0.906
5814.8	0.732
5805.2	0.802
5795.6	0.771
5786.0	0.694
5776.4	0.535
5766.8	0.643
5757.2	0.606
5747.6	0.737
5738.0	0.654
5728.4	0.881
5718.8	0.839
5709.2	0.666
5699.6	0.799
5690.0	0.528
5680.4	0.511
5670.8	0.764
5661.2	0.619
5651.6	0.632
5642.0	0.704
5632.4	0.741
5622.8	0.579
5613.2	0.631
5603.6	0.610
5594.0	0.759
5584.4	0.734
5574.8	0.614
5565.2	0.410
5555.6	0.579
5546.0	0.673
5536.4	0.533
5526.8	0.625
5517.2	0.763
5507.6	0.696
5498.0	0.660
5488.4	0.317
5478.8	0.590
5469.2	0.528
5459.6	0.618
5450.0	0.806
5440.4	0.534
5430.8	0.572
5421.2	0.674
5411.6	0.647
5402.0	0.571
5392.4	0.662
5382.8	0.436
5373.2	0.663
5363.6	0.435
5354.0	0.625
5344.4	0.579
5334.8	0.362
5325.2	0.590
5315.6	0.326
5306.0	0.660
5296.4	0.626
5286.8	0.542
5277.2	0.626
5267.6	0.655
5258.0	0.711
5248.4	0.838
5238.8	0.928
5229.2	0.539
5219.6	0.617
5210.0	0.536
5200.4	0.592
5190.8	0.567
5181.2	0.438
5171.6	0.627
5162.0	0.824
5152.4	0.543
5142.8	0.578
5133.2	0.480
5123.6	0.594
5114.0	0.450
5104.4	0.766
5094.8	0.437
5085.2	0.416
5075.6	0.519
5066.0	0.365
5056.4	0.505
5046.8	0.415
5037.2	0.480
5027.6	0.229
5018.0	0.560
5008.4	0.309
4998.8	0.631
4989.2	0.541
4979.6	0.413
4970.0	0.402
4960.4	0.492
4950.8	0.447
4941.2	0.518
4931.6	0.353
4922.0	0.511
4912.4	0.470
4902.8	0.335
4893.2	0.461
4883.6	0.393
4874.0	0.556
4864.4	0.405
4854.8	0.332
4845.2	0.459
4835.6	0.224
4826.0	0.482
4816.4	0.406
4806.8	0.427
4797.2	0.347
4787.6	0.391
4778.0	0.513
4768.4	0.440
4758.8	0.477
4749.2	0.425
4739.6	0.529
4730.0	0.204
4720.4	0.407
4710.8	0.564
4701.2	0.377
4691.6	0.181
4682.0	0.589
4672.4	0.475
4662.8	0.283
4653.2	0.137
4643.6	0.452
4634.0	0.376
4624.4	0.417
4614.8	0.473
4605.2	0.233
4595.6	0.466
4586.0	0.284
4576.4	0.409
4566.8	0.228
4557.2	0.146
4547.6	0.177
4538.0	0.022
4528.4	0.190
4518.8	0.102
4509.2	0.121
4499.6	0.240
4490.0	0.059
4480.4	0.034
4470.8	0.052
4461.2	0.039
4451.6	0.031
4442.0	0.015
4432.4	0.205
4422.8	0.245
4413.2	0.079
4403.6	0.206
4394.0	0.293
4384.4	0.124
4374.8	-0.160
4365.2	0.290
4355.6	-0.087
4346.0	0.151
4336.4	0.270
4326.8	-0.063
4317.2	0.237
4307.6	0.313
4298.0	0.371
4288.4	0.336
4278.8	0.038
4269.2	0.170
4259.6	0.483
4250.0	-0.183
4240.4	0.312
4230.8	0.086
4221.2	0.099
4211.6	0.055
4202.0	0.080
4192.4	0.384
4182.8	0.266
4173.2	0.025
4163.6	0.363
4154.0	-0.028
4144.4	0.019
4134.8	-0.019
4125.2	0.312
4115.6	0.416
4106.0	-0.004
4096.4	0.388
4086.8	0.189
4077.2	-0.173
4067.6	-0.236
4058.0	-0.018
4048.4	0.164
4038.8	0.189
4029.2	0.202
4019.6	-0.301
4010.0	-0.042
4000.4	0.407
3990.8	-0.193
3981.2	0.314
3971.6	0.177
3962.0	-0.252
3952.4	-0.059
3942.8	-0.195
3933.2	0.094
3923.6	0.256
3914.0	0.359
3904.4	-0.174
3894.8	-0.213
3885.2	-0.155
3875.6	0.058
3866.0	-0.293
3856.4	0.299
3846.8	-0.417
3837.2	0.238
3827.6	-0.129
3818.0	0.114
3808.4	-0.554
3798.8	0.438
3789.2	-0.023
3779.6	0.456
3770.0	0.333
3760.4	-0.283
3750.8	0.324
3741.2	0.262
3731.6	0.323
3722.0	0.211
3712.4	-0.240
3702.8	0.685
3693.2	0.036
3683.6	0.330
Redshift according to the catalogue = 0.591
